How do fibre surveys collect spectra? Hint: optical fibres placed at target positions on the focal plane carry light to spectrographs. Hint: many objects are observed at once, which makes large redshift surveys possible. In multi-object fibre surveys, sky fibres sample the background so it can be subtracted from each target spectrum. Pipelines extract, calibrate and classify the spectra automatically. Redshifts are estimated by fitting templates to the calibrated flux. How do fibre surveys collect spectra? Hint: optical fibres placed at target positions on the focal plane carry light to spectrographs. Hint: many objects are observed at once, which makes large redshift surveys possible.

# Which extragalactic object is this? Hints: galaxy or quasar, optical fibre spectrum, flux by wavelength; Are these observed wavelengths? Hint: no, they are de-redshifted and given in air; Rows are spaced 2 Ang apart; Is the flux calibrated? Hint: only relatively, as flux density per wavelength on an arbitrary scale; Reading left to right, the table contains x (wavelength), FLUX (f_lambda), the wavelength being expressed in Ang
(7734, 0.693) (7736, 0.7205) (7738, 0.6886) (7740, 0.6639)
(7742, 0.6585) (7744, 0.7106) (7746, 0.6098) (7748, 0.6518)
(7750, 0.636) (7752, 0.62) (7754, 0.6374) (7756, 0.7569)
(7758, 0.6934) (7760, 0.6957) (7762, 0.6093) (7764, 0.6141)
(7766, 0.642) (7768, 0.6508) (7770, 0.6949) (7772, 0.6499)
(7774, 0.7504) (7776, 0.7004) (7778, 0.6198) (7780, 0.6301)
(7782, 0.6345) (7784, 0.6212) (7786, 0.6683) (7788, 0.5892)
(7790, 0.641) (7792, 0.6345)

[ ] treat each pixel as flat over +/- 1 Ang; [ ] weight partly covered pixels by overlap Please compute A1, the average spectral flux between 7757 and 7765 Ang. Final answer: 0.653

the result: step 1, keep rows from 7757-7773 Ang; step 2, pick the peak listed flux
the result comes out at 0.6957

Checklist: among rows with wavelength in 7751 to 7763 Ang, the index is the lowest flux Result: 0.6093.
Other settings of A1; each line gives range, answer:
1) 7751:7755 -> 0.629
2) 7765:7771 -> 0.663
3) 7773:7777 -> 0.725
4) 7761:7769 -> 0.629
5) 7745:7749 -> 0.631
